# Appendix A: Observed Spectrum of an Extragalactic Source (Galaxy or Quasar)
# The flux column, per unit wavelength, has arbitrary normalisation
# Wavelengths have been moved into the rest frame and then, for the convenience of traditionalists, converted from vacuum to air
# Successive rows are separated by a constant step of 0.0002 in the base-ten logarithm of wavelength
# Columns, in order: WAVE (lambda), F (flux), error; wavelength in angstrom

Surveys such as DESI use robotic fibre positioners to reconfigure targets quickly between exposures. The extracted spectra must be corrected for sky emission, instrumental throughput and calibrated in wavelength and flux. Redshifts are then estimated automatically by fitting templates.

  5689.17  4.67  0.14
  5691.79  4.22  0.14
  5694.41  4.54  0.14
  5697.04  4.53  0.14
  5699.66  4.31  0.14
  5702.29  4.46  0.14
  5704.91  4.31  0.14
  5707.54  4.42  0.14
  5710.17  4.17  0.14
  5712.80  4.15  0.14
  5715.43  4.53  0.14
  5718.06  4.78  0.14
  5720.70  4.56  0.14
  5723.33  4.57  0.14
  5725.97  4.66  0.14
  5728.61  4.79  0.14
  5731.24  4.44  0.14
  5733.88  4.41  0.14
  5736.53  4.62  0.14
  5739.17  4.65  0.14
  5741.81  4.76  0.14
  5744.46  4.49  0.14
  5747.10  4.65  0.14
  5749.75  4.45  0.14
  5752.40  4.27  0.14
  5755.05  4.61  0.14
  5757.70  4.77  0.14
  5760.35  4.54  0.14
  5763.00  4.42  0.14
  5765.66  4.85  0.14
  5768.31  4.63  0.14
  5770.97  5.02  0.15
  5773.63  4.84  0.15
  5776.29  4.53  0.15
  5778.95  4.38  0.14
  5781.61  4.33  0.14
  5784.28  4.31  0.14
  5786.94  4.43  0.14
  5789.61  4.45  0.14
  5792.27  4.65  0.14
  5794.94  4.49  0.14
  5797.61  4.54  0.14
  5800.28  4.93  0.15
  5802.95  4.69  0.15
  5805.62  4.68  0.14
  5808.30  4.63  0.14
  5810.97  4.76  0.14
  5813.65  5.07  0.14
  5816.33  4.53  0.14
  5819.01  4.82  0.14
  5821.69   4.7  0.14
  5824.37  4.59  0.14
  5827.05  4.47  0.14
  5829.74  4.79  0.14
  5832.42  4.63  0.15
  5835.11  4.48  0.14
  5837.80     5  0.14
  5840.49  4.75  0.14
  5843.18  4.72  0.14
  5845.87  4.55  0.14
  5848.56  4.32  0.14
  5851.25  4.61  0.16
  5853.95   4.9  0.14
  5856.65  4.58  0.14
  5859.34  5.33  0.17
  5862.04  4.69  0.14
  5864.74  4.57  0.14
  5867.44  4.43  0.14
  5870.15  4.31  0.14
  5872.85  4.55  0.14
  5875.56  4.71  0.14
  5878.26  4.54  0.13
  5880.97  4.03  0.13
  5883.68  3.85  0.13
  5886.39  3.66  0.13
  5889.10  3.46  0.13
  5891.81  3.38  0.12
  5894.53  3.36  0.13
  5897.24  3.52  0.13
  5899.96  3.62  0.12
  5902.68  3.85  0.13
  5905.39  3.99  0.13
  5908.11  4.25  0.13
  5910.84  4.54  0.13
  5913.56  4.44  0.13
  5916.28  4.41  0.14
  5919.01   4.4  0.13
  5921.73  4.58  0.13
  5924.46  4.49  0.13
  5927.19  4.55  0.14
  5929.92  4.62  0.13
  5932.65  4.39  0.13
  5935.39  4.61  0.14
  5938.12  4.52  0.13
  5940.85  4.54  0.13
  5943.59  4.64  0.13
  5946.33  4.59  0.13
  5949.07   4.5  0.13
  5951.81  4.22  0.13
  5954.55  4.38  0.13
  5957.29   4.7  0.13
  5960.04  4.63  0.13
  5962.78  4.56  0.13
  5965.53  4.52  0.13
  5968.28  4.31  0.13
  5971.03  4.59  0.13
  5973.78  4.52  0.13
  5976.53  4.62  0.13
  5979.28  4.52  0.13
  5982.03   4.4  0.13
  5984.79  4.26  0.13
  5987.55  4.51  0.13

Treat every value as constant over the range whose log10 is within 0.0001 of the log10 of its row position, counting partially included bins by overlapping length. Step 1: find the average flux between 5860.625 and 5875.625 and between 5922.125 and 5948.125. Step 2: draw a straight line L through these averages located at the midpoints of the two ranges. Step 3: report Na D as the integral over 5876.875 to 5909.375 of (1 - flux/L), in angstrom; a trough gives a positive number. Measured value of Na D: 5.3 angstrom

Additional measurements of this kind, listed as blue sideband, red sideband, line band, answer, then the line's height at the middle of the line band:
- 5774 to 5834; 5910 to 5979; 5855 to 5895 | 2.7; 4.56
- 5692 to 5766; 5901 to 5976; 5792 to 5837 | -1.9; 4.49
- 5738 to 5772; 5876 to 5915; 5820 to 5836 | -1.4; 4.25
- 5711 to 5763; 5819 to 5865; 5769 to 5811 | 0.2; 4.63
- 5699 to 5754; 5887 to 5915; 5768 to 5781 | -1.0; 4.32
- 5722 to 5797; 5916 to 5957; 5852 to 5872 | -0.7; 4.53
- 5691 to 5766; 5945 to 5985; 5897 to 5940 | 1.7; 4.5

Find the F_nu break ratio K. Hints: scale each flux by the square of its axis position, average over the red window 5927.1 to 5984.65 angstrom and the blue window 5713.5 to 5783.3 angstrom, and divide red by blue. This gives 1.06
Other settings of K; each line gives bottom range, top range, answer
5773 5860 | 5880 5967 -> 0.95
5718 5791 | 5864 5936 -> 0.96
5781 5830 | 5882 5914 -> 0.85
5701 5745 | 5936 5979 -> 1.09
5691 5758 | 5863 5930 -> 0.98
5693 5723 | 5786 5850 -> 1.09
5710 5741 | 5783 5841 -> 1.06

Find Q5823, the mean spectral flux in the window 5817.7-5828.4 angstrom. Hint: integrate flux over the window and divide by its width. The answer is 4.64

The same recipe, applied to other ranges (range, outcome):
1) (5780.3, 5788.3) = 4.35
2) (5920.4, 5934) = 4.53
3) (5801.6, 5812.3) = 4.69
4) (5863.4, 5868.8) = 4.49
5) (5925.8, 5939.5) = 4.54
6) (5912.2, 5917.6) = 4.43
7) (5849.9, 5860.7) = 4.86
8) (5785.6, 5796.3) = 4.51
